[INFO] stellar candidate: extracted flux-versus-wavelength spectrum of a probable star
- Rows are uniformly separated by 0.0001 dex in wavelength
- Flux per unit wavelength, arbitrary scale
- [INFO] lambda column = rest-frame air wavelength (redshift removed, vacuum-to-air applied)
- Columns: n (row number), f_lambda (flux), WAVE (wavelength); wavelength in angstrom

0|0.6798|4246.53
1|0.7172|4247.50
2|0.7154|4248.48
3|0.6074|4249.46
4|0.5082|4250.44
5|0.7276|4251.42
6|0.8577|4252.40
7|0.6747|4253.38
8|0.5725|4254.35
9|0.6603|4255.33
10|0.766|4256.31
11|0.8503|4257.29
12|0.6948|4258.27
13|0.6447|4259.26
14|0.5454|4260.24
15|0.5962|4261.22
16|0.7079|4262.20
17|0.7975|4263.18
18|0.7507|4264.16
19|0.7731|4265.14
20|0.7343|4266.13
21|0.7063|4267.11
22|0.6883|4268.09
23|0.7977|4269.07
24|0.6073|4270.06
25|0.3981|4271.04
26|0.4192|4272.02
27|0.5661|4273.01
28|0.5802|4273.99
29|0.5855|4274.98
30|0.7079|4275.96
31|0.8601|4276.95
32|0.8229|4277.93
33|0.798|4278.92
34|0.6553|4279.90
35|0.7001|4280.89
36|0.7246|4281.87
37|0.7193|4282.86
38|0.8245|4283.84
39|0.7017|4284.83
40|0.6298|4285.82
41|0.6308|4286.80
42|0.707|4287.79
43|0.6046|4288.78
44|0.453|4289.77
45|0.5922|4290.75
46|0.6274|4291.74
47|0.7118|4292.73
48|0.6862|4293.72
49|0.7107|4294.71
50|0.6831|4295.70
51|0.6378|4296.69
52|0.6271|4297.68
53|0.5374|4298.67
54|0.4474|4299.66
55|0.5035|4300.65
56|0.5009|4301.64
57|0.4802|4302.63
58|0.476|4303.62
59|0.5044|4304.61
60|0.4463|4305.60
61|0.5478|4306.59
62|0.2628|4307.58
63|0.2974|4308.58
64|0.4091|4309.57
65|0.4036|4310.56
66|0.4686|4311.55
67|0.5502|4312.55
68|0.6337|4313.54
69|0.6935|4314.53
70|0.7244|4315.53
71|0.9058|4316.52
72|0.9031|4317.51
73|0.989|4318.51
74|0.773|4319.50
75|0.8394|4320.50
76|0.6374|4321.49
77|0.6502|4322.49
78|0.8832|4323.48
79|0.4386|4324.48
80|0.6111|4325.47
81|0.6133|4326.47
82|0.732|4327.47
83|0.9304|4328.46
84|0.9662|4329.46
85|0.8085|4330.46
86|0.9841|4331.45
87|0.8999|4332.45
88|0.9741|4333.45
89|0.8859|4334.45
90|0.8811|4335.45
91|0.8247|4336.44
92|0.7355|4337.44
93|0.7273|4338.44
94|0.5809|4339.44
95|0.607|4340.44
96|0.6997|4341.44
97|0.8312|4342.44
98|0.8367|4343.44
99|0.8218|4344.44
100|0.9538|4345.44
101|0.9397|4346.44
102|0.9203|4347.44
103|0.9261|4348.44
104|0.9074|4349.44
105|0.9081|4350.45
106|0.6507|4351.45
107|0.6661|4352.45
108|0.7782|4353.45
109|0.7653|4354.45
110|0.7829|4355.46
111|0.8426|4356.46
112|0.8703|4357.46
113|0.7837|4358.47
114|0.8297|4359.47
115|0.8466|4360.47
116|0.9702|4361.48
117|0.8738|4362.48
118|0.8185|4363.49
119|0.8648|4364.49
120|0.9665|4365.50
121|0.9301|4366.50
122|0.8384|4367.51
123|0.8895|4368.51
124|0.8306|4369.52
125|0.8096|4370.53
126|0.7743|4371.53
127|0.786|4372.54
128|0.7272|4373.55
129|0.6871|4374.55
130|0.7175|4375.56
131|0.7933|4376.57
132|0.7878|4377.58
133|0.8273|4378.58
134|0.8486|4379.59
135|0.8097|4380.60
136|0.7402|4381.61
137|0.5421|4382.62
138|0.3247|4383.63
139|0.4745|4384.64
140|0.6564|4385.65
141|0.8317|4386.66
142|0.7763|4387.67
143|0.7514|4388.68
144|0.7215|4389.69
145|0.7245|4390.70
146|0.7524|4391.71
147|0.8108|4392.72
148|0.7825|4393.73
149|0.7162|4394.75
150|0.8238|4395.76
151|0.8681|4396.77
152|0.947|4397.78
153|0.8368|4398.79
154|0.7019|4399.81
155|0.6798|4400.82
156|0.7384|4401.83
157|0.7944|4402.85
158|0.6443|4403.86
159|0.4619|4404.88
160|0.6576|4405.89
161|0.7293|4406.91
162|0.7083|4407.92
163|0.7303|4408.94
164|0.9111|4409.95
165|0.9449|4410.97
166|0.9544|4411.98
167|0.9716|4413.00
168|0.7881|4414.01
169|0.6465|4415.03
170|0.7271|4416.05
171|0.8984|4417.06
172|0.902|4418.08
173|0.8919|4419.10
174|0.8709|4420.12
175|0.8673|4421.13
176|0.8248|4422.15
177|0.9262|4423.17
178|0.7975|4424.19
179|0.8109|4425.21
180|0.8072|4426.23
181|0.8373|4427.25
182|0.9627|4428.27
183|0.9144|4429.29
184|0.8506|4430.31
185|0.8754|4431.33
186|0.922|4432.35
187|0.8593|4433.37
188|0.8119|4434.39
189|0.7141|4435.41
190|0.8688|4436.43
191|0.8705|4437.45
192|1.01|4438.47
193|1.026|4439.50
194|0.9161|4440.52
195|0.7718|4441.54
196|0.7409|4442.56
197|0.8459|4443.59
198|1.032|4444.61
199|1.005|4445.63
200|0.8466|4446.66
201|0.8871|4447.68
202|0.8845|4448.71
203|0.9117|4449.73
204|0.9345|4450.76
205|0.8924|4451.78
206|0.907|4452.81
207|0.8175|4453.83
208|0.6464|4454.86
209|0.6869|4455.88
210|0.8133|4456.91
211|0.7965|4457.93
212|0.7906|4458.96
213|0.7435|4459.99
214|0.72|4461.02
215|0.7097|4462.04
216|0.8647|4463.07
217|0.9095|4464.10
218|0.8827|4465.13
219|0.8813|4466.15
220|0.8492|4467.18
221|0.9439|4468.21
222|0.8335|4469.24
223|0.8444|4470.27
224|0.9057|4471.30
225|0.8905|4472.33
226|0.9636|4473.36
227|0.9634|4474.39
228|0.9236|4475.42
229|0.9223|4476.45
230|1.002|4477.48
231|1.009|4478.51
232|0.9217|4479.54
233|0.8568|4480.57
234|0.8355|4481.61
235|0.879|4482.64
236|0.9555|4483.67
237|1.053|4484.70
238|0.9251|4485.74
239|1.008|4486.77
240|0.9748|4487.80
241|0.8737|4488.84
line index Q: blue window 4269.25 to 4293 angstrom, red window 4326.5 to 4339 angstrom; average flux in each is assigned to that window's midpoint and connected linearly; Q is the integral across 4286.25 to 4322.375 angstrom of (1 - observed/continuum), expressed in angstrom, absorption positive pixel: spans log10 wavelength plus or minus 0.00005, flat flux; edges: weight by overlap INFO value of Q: 6.9 angstrom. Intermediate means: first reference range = 0.652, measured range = 0.601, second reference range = 0.852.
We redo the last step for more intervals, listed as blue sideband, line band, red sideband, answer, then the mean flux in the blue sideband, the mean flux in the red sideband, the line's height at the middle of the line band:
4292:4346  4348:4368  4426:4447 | -2.44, 0.683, 0.882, 0.749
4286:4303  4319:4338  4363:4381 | -2.68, 0.598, 0.817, 0.694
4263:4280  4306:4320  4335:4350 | 2.75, 0.679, 0.813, 0.757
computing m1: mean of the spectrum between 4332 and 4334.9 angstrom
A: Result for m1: 0.919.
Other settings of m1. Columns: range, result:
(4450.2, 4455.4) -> 0.839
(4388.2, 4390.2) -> 0.737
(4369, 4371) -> 0.818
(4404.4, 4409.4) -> 0.658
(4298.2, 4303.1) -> 0.494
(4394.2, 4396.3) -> 0.77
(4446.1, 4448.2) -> 0.866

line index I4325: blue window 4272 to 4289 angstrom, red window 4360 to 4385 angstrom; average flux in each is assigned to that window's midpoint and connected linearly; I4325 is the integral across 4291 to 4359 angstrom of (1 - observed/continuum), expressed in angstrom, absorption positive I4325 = 2.4 angstrom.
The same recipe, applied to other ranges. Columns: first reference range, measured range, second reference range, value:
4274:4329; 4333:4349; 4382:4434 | -3.0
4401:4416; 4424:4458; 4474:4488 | -0.8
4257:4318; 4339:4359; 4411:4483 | -2.4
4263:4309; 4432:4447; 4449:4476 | -1.2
